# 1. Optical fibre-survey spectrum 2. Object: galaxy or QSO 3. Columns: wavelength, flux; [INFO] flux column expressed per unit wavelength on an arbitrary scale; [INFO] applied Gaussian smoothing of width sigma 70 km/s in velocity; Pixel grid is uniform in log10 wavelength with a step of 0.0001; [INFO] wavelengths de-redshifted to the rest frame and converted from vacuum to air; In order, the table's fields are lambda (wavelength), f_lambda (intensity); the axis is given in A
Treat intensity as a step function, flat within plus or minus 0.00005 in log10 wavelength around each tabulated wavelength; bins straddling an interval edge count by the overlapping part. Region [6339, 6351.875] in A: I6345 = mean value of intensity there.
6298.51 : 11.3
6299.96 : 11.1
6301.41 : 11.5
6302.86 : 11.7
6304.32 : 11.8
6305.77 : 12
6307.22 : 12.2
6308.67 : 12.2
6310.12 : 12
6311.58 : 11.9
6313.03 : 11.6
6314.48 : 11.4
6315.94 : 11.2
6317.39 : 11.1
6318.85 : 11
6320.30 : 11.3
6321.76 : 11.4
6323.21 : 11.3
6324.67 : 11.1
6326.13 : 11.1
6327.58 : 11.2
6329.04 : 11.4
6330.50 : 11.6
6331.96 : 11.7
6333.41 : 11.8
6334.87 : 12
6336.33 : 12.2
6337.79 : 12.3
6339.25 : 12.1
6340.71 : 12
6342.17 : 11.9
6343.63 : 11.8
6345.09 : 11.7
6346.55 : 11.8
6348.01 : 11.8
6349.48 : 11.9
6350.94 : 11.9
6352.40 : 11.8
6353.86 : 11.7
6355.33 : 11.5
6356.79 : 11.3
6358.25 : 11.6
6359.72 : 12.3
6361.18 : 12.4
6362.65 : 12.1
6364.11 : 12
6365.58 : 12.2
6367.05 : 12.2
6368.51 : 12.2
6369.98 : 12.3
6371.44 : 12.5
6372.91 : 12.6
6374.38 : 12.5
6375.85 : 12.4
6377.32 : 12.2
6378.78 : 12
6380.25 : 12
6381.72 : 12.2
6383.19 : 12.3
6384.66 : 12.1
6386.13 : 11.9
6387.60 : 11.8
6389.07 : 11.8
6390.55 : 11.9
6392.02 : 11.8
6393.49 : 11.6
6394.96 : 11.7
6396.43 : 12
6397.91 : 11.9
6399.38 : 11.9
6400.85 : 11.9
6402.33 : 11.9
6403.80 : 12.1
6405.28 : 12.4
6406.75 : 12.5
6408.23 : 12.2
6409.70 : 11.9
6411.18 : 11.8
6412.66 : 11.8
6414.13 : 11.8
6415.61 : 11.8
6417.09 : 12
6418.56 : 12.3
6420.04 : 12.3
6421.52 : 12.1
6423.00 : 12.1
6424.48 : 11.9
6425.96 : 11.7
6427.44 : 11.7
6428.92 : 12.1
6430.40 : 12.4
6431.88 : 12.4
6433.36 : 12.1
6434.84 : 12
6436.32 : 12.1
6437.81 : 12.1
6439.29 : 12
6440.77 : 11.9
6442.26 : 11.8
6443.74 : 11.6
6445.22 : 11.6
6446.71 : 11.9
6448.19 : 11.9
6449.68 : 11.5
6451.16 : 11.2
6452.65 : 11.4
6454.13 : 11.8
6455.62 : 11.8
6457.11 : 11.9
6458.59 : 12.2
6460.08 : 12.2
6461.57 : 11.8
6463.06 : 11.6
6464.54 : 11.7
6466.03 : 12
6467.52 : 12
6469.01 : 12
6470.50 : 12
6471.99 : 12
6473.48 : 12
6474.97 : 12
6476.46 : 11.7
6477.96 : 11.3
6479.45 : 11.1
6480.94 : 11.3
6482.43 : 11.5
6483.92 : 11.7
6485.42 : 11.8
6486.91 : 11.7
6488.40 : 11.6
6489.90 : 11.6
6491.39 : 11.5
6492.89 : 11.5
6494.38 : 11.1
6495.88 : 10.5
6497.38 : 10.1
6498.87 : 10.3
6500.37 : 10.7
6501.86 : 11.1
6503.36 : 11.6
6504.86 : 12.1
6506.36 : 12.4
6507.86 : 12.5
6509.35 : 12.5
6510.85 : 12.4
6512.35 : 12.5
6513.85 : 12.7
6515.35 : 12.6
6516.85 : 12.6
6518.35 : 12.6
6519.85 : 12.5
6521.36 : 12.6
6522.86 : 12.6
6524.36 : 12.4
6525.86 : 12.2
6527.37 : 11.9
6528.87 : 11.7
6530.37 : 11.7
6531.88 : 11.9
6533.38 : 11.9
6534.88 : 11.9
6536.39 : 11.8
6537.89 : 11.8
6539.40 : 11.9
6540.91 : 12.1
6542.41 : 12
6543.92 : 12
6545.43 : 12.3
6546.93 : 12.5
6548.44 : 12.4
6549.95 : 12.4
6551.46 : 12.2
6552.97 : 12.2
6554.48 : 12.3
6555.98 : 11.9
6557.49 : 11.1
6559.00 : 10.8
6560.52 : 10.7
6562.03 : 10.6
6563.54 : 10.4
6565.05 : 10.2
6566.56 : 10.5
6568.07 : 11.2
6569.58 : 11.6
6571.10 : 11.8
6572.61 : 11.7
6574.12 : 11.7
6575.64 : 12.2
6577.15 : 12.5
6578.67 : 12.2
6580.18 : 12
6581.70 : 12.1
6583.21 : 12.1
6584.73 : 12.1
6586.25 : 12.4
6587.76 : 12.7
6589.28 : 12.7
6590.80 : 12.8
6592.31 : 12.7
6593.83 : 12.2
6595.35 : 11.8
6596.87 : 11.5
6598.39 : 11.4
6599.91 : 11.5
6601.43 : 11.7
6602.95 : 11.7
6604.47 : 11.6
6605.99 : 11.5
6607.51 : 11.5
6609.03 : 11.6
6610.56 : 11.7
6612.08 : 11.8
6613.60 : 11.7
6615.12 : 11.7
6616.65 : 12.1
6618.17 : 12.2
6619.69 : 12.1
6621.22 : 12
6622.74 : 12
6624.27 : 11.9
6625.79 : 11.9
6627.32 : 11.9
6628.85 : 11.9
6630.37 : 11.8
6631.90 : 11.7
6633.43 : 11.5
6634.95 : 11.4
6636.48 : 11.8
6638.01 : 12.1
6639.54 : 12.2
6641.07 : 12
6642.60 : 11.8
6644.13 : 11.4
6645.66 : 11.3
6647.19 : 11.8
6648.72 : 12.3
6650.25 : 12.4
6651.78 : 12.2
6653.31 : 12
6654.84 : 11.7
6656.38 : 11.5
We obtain 11.9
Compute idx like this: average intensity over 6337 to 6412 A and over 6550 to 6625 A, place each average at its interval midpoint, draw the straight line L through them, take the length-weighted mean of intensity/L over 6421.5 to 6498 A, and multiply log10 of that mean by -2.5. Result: 0.02 mag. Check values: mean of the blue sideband 12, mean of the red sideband 11.8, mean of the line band 11.7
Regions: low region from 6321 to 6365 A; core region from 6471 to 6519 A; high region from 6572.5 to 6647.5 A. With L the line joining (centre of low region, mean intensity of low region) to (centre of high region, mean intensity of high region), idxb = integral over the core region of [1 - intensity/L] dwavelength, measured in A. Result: 0.6 A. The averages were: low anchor 11.8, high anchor 11.9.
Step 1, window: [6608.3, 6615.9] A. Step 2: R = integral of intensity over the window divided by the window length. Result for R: 11.7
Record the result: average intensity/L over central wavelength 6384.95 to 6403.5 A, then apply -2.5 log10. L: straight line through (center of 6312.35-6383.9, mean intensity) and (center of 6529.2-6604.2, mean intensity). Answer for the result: 0.00 mag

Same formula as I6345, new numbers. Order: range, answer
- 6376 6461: 12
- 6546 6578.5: 11.6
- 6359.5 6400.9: 12.1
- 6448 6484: 11.7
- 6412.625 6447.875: 12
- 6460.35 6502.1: 11.5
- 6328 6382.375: 12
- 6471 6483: 11.6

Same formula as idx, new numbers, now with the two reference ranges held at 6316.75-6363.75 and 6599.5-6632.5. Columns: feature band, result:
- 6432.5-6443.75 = -0.022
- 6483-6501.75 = 0.054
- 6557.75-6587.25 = 0.025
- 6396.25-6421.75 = -0.028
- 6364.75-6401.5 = -0.033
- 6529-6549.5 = -0.022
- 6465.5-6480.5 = -0.004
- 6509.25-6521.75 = -0.070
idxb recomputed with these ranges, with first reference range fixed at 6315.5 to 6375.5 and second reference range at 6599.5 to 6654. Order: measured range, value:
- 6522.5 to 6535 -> -0.2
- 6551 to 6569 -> 1.0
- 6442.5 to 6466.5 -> 0.1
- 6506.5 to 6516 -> -0.6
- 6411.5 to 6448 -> -0.5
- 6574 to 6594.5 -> -0.9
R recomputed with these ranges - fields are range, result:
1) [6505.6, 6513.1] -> 12.5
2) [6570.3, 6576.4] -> 11.8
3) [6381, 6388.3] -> 12.1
